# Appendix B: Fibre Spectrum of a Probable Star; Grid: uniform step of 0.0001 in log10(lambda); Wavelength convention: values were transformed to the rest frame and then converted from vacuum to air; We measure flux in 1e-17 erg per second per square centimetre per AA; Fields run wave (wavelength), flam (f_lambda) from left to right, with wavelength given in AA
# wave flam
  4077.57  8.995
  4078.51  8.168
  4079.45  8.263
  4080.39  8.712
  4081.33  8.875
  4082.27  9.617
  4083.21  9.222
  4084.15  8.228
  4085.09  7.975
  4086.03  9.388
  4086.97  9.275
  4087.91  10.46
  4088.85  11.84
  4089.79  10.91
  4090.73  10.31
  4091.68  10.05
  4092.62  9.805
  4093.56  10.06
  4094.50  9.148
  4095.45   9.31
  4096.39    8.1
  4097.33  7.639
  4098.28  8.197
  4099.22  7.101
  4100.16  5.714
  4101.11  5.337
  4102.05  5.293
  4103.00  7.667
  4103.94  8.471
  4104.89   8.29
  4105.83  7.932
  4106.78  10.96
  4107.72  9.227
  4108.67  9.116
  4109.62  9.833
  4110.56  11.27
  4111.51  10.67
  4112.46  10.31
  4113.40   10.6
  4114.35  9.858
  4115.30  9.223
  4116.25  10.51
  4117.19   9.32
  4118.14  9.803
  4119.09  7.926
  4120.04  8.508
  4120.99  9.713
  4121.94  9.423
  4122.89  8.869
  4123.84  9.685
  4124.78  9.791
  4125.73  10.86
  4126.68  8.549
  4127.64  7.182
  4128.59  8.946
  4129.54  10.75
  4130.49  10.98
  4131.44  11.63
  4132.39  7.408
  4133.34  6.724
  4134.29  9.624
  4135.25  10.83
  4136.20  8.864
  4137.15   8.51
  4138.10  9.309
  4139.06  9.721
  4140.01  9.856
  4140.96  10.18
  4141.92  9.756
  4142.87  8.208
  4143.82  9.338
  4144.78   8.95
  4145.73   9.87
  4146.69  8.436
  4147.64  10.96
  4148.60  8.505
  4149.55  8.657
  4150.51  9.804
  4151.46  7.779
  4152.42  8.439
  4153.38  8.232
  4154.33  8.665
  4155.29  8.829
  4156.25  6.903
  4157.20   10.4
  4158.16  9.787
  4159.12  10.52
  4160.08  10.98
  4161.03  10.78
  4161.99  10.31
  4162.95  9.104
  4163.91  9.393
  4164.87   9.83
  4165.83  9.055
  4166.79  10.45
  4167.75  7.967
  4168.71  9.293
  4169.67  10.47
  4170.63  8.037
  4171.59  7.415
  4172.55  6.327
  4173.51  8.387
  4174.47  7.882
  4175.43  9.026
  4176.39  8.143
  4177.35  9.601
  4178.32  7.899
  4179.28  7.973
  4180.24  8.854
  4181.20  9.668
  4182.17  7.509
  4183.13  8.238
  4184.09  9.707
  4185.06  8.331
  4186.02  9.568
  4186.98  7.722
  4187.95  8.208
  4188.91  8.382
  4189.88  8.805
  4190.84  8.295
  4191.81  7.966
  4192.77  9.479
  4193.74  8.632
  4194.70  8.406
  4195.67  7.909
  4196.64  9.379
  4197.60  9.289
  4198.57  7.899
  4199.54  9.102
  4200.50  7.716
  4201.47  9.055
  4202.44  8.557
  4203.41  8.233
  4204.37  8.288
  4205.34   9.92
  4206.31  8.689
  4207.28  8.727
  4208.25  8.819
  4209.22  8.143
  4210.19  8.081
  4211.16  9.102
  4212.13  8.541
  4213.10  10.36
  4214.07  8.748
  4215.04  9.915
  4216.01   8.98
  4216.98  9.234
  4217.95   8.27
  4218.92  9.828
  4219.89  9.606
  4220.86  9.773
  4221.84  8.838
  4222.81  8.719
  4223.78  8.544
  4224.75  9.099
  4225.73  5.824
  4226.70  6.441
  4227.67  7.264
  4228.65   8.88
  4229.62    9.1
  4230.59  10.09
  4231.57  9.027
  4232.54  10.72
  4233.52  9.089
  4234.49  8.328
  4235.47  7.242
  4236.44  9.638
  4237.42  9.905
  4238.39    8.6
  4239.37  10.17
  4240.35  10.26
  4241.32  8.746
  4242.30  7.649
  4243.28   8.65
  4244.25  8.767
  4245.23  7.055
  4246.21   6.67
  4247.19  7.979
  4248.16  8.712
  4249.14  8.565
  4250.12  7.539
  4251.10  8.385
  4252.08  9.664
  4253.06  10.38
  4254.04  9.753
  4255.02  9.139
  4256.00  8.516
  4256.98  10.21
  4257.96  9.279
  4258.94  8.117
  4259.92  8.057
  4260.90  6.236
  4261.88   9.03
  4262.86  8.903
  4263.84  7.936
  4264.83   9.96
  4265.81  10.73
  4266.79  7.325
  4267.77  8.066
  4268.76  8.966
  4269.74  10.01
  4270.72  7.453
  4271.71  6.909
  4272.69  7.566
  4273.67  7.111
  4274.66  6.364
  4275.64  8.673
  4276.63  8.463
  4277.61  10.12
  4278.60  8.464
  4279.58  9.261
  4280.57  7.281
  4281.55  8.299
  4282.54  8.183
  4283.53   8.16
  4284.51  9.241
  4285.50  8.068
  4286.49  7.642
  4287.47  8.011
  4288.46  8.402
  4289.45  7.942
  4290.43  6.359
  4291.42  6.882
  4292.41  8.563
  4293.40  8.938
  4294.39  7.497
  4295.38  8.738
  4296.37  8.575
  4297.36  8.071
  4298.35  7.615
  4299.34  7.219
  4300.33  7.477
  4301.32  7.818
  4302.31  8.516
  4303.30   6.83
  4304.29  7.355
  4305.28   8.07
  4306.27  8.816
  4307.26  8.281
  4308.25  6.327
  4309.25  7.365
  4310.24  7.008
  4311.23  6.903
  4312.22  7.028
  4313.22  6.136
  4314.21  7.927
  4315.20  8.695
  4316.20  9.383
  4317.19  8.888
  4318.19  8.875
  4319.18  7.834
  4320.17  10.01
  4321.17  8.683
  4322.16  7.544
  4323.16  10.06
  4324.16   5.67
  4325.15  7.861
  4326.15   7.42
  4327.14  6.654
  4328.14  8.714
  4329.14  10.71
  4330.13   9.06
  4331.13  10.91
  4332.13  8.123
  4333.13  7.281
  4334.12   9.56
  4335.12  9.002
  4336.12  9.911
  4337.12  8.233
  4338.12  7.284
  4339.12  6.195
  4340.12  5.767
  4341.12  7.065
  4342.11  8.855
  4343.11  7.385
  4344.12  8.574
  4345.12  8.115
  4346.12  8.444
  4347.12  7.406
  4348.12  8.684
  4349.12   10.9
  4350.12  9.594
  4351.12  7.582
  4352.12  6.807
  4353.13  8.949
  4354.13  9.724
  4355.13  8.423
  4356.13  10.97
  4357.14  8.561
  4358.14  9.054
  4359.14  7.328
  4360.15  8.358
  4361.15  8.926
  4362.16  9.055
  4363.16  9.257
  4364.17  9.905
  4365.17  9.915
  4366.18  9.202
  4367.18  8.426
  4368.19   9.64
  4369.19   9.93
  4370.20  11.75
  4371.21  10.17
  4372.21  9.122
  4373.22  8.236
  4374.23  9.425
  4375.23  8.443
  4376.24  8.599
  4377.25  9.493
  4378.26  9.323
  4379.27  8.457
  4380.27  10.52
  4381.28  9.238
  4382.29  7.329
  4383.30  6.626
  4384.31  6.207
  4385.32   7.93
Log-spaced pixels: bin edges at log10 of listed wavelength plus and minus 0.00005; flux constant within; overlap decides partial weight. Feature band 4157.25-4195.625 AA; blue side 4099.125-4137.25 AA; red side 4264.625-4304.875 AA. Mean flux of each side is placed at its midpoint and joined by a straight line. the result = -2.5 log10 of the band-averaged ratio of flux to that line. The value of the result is -0.02 mag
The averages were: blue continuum 9.08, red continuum 8.11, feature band 8.89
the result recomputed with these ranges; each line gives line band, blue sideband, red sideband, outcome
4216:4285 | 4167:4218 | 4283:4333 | -0.03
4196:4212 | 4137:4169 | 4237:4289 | 0.03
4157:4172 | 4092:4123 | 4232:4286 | -0.10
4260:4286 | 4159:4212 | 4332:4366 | 0.04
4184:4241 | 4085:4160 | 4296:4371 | 0.01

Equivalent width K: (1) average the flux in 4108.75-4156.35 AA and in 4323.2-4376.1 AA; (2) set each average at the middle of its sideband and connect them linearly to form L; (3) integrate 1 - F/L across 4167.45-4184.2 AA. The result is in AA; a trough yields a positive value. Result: 1.4 AA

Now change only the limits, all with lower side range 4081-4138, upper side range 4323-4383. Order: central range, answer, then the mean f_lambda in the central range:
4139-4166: -0.8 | 9.35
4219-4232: 0.5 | 8.59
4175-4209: 1.5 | 8.62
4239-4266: 0.5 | 8.72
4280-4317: 4.1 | 7.84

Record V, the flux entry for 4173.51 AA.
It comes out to 8.387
